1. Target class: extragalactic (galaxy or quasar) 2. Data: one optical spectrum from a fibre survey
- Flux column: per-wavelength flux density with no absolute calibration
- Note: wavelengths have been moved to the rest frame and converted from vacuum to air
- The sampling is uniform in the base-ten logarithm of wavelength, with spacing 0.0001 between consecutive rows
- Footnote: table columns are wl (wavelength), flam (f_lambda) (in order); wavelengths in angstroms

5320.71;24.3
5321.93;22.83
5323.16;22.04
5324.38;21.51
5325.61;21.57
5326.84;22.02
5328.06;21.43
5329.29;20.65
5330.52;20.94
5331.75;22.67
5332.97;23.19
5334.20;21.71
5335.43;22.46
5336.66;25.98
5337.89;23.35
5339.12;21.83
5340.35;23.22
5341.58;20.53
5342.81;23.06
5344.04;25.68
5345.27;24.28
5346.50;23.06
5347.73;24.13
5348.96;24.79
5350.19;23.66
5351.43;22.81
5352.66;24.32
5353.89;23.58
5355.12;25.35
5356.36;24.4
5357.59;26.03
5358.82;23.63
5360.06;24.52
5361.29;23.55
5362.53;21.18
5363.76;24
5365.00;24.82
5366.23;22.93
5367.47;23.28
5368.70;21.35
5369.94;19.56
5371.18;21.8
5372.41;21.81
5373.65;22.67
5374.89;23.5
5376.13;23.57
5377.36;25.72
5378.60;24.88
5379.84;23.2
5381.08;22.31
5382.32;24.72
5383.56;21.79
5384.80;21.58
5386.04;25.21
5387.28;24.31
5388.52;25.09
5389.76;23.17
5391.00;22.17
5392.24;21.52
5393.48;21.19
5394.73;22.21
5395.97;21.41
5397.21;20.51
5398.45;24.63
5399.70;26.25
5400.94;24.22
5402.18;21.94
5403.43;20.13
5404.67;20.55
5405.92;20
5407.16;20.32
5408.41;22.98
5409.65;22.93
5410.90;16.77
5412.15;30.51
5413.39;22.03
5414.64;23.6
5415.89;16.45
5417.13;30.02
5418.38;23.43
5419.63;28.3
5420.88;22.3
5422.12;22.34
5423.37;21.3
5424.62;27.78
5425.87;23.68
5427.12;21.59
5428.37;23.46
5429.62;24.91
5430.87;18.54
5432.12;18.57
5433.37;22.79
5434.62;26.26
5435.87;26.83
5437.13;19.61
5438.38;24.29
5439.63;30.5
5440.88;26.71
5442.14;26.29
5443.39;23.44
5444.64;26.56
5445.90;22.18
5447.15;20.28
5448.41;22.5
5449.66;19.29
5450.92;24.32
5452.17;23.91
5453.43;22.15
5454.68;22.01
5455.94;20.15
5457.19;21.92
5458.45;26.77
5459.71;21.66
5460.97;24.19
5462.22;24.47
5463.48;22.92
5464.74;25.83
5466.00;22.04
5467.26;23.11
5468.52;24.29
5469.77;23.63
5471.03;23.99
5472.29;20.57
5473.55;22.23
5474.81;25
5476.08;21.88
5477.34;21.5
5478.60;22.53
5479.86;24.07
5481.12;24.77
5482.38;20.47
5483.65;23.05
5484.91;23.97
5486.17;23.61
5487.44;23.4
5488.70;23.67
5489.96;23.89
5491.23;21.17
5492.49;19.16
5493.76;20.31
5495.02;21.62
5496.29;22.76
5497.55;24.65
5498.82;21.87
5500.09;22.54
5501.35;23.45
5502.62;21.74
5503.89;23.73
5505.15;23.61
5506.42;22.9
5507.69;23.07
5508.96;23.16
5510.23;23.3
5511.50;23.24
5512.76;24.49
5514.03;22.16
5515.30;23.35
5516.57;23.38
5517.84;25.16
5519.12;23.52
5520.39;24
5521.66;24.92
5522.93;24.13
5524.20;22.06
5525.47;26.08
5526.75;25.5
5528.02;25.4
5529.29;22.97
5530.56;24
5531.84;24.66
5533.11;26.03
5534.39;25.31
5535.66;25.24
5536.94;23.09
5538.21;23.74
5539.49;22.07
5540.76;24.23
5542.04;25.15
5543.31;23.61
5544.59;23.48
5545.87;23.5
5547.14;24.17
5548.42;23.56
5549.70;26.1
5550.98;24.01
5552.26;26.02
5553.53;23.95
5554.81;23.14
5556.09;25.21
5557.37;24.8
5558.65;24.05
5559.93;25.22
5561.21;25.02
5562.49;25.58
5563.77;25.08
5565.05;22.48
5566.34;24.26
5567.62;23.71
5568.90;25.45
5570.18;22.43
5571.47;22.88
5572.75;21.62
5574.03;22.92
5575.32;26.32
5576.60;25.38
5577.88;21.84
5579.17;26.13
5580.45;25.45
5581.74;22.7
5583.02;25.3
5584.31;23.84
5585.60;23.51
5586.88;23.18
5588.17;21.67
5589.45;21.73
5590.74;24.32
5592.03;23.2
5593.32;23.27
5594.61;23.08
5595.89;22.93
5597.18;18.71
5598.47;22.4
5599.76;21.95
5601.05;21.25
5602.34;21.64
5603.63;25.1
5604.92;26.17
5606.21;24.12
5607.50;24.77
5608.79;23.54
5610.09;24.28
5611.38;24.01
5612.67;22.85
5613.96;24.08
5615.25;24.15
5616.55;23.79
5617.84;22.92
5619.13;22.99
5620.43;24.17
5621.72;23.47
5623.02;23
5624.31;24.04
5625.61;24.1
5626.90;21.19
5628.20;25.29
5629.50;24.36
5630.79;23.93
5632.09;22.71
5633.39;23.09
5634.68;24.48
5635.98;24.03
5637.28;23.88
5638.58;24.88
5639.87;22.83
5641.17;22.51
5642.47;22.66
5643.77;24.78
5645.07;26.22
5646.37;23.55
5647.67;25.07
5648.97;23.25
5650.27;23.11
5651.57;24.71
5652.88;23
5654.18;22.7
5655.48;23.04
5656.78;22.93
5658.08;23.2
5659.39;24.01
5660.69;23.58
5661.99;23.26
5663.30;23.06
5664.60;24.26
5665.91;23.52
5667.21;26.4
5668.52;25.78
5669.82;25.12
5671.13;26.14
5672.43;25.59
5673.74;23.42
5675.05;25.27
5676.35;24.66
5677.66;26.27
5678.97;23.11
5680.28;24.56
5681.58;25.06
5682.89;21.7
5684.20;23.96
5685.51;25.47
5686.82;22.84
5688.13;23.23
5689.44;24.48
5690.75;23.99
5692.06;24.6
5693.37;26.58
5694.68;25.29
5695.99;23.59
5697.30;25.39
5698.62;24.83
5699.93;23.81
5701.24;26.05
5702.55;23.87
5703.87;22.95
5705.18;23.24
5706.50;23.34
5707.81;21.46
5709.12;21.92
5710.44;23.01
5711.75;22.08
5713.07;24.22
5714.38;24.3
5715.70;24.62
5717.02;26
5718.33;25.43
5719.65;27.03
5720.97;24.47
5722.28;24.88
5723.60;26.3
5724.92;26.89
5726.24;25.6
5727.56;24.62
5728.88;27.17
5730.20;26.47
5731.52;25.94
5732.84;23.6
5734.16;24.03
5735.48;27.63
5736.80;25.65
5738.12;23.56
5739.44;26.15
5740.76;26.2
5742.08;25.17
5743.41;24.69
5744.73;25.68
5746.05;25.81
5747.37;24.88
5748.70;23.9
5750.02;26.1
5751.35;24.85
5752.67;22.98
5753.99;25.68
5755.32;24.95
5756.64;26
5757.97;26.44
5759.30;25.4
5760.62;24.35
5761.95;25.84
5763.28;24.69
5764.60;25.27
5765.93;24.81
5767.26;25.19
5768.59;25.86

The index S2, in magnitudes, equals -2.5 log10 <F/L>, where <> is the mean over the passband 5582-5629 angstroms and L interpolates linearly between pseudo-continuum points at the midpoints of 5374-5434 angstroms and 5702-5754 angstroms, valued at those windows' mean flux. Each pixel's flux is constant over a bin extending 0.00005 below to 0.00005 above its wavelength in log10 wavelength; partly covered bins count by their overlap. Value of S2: 0.03 mag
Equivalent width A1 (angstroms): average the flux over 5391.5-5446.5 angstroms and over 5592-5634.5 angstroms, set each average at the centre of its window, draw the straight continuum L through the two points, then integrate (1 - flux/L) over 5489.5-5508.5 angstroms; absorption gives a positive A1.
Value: 0.7 angstroms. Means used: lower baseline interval 23.2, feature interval 22.4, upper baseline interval 23.4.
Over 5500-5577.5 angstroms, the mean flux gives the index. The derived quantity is 24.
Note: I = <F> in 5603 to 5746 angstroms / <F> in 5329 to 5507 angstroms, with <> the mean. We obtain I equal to 1.05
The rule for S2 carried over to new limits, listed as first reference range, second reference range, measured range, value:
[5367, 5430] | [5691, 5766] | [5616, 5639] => 0.029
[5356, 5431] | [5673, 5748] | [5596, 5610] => 0.052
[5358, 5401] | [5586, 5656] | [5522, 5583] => -0.042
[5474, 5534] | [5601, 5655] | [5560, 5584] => -0.027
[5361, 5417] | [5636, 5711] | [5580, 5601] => 0.036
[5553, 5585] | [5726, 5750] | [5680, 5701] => 0.030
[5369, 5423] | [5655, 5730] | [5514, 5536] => -0.038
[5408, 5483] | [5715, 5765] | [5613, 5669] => 0.042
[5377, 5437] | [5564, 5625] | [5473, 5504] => 0.026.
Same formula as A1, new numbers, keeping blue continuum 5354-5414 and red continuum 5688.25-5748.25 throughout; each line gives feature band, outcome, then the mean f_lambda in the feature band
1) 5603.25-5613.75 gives -0.1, 24.3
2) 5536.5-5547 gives 0.1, 23.7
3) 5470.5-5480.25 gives 0.3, 22.7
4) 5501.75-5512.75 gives 0.2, 23.2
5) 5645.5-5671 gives 0.6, 23.9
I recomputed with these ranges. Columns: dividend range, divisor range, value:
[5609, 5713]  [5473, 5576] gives 1.01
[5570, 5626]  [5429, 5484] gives 1.01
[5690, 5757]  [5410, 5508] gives 1.07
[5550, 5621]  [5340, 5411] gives 1.03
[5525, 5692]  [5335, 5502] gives 1.03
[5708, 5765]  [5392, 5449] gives 1.08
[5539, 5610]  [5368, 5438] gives 1.04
